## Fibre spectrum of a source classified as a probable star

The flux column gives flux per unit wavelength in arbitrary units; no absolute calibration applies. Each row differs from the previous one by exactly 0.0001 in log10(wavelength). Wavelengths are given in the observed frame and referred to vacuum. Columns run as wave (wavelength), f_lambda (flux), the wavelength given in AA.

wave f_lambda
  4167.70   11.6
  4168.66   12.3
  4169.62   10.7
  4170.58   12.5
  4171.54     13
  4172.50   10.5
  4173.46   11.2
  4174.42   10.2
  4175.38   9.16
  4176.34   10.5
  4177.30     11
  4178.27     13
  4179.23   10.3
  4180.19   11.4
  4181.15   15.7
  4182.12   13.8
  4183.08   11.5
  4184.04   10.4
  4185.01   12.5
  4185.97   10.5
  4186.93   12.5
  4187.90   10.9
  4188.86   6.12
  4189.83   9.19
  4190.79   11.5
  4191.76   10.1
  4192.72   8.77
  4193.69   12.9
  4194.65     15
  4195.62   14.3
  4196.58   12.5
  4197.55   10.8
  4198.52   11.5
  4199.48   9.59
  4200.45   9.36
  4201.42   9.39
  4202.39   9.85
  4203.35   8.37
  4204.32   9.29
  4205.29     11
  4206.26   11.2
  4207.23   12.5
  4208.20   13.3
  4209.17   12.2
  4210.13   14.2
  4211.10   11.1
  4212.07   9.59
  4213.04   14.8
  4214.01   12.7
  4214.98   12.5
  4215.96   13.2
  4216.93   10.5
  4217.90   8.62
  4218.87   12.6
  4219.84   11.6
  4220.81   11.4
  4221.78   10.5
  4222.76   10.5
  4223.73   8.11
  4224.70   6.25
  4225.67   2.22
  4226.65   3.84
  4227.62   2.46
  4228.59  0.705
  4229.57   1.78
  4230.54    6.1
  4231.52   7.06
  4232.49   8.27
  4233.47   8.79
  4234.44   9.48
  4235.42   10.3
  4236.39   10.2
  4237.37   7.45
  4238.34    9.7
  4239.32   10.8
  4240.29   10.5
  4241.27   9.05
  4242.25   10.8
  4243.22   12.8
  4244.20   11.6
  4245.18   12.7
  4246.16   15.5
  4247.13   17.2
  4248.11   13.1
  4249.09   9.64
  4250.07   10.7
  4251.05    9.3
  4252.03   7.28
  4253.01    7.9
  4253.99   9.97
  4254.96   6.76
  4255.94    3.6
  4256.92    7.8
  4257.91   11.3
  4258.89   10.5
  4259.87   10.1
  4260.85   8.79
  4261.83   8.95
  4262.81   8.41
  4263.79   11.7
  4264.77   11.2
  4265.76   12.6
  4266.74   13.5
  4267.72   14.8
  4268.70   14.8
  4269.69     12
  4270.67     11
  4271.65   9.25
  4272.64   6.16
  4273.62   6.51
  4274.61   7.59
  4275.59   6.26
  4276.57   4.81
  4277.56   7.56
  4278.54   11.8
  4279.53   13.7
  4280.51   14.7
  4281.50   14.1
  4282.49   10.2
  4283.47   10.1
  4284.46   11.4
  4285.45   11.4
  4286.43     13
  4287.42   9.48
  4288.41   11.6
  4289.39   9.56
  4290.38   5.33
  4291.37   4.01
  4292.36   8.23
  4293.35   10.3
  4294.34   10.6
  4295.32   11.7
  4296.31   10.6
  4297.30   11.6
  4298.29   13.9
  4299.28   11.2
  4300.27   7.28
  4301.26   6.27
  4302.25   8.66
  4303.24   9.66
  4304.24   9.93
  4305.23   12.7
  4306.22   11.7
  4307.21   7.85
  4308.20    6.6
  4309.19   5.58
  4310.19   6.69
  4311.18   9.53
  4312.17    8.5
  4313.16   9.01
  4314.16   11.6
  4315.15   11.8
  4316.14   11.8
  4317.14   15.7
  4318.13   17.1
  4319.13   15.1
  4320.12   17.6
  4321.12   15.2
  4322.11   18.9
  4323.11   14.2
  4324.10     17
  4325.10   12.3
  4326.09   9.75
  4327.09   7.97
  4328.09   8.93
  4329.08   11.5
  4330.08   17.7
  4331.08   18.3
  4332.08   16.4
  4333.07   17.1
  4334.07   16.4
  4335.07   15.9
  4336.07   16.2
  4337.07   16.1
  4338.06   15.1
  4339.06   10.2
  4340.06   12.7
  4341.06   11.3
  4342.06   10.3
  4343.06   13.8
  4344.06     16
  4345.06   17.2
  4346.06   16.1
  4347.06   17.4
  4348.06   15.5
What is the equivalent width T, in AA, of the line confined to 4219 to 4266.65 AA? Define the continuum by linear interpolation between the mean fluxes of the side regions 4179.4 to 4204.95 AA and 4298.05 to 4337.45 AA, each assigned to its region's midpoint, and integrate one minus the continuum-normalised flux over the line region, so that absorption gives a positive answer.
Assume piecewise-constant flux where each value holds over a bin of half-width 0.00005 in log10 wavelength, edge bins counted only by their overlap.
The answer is 10.0 AA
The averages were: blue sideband 11.1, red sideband 12.4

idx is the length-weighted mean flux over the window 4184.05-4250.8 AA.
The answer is 10.2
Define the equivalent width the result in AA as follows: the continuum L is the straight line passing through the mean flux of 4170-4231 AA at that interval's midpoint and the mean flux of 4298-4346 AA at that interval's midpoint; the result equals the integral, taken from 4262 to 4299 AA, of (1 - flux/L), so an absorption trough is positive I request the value 4.4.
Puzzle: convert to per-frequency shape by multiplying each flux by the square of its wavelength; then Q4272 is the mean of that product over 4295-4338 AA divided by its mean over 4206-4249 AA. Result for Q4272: 1.29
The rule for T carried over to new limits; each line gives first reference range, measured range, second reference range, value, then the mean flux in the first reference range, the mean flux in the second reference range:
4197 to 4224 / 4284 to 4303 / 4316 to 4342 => 5.2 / 11.1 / 14.4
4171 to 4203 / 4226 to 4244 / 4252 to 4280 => 4.2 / 11.2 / 9.57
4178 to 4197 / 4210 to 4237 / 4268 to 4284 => 5.4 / 11.6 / 10.1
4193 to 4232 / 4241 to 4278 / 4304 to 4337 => 3.5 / 9.87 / 12.9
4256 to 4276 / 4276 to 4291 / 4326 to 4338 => 1.0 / 10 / 14.5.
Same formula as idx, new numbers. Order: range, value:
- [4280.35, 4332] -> 11.3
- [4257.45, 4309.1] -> 10.1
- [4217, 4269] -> 9.46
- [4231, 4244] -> 9.67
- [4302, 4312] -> 8.88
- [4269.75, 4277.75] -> 7.64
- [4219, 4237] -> 7.31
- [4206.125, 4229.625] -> 9.65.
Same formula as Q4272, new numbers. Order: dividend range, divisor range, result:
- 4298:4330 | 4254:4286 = 1.15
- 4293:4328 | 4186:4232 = 1.20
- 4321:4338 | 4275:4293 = 1.53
